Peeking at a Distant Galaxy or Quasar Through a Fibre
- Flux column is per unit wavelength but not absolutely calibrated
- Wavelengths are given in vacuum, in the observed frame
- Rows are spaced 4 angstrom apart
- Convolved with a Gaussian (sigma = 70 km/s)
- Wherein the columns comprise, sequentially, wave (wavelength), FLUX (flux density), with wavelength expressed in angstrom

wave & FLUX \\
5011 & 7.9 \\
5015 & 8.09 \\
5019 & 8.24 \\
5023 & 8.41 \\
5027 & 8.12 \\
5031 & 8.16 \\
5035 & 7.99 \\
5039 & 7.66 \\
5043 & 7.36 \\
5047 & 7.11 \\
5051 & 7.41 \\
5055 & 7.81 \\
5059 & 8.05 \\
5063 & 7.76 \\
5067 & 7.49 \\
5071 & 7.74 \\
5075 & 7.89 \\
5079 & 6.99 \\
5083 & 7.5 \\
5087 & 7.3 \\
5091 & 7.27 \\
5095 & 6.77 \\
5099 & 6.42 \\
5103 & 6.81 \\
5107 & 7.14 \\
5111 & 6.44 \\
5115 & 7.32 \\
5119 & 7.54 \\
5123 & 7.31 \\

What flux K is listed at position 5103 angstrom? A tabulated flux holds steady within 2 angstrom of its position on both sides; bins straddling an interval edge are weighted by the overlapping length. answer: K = 6.81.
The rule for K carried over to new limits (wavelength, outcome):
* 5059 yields 8.05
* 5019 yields 8.24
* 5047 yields 7.11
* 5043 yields 7.36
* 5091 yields 7.27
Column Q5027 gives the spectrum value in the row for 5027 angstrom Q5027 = 8.12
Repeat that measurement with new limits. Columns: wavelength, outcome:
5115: 7.32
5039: 7.66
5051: 7.41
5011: 7.9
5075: 7.89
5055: 7.81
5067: 7.49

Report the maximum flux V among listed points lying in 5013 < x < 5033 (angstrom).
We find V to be 8.41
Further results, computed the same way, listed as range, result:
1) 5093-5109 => 7.14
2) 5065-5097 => 7.89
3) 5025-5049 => 8.16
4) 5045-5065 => 8.05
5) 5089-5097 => 7.27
